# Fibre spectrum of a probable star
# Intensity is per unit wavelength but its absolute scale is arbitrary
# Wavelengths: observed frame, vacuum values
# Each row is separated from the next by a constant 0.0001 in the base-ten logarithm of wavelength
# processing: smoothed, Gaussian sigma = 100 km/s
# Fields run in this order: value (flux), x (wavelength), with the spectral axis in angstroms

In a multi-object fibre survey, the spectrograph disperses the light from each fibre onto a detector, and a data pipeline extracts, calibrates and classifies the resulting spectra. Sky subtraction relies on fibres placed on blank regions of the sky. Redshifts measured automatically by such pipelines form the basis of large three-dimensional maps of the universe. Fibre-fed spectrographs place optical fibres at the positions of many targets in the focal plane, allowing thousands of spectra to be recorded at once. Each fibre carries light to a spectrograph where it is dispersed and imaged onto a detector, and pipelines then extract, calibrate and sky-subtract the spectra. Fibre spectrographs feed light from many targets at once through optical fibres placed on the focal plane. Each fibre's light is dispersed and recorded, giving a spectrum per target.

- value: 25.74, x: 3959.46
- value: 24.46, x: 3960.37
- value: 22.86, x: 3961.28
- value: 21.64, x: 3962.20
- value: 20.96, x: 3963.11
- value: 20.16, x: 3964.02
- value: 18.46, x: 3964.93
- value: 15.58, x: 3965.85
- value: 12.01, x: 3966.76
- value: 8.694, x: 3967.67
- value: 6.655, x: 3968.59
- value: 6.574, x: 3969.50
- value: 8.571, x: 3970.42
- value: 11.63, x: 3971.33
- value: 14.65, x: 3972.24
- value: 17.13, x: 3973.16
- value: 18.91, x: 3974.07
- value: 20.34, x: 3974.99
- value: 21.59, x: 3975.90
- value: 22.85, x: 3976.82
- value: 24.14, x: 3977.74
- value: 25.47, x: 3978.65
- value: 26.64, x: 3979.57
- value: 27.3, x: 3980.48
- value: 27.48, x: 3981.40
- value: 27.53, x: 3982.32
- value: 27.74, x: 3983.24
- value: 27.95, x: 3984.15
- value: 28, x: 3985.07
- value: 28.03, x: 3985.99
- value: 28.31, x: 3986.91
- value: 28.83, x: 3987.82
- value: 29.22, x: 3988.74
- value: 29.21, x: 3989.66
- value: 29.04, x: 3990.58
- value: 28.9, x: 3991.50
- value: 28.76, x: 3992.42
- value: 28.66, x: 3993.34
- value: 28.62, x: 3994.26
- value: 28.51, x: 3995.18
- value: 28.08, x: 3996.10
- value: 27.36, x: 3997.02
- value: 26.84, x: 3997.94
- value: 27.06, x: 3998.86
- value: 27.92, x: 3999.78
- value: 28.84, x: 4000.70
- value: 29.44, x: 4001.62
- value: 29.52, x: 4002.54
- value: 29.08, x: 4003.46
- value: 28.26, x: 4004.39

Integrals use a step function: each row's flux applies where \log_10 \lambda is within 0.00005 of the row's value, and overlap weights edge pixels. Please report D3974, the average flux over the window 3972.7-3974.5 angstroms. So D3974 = 18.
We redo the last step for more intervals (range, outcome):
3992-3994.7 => 28.7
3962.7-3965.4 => 19.8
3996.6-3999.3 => 27.1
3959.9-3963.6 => 22.5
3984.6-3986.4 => 27.9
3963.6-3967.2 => 16.5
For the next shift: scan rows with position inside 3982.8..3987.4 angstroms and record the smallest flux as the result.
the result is 27.74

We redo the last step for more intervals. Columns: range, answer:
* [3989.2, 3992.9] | 28.76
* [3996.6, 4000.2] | 26.84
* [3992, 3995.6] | 28.51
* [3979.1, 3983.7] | 26.64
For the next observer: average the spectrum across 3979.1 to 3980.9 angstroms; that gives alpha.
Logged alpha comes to 27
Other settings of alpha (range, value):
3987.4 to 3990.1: 29.1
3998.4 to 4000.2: 27.5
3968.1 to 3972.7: 9.61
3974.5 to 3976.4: 20.9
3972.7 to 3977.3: 20.2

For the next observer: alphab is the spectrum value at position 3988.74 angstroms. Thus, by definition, 29.22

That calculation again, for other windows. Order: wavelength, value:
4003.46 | 29.08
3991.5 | 28.9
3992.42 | 28.76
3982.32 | 27.53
